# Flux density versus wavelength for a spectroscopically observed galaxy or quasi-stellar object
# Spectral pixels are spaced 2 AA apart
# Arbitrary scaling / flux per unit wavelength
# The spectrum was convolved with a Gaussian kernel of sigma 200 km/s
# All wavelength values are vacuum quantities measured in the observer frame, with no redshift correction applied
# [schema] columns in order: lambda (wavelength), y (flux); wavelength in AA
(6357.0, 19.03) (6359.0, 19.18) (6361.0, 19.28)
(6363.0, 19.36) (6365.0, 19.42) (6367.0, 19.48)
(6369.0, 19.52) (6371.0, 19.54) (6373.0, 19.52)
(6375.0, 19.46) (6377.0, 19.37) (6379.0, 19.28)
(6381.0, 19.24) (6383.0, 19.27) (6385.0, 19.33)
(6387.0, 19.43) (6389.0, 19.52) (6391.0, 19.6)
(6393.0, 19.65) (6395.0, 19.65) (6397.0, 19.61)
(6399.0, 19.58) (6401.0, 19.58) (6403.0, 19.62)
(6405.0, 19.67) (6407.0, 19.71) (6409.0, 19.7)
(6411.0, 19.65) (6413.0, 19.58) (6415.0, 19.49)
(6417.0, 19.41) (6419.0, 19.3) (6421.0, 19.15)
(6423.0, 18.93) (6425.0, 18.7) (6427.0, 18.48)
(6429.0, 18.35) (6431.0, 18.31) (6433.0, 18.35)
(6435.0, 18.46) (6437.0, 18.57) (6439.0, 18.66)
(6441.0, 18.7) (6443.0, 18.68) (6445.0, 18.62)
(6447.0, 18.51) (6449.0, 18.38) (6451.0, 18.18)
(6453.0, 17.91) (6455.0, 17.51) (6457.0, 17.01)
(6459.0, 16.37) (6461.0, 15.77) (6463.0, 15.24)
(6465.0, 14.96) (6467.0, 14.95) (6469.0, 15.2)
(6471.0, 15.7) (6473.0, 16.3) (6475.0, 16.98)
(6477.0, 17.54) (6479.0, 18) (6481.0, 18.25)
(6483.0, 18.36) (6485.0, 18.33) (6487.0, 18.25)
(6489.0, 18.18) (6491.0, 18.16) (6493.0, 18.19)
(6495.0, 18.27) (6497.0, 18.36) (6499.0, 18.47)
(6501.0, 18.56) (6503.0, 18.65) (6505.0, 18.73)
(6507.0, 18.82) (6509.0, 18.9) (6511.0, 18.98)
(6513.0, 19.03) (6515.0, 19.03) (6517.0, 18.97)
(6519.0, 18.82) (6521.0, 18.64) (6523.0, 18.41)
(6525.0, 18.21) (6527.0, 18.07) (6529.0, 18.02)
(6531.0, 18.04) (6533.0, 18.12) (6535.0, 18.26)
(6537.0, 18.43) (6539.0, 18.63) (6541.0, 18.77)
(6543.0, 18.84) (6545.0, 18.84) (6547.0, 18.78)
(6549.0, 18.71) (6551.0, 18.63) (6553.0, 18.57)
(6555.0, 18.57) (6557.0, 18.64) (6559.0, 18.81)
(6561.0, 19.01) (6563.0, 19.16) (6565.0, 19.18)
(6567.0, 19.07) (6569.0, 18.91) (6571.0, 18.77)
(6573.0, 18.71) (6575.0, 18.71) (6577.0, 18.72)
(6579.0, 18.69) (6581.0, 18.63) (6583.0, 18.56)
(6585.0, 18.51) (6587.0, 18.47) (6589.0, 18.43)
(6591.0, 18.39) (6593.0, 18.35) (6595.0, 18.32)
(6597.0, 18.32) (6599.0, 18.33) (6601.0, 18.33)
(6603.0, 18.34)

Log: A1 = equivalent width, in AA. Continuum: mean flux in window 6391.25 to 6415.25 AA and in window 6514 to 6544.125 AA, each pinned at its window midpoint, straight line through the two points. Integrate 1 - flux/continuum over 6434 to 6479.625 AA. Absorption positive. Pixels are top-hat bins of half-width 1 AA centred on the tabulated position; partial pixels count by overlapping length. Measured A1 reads 4.6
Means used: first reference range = 19.6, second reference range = 18.5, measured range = 17.2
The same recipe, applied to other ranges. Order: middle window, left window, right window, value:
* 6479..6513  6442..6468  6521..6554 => -1.3 AA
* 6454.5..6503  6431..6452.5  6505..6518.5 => 3.9 AA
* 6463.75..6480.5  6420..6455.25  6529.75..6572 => 2.1 AA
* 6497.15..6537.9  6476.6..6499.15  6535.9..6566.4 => -0.2 AA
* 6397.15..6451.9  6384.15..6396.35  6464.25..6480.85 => -2.4 AA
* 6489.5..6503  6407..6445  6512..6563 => 0.3 AA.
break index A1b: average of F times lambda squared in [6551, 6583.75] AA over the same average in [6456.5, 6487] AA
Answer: 1.2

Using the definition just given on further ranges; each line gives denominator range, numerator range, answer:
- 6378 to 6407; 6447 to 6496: 0.90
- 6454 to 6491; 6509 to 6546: 1.12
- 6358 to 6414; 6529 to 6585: 1.01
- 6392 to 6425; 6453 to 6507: 0.91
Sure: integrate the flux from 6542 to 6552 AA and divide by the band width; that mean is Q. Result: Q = 18.8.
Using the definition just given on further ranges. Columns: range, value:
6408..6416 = 19.6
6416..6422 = 19.3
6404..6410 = 19.7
